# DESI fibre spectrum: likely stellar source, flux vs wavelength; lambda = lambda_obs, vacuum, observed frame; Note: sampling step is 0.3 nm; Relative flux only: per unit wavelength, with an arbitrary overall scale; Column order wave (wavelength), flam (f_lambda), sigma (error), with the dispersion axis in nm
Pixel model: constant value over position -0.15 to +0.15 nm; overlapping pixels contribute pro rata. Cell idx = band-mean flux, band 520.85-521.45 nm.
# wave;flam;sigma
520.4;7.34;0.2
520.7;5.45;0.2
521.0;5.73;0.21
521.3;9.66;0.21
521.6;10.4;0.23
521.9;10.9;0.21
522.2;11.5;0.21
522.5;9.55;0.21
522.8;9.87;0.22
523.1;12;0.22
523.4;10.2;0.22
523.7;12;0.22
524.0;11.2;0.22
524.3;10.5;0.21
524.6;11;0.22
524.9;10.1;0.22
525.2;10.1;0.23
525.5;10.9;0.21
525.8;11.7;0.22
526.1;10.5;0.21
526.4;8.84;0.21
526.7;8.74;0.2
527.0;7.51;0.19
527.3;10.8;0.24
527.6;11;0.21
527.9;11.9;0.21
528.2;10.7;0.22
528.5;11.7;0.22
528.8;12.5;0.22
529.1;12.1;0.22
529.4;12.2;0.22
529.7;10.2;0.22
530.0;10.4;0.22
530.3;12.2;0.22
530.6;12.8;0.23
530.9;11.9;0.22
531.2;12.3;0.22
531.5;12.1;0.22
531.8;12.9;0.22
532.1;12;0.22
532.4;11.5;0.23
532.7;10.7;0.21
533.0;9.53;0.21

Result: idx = 7.7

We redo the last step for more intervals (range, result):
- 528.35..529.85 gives 11.7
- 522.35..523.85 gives 10.7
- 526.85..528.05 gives 10.3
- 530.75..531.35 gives 12.1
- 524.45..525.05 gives 10.5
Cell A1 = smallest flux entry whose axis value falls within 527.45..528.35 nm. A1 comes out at 10.7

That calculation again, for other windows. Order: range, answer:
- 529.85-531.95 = 10.4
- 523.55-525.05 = 10.1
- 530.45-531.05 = 11.9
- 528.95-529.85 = 10.2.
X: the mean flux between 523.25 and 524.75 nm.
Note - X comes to 11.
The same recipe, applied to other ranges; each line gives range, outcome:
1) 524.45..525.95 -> 10.8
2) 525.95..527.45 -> 9.28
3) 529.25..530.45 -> 11.2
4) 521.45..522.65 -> 10.6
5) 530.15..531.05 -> 12.3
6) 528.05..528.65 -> 11.2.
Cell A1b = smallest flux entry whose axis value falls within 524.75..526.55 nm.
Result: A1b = 8.84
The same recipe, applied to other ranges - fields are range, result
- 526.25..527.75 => 7.51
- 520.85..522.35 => 5.73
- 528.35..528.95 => 11.7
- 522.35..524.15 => 9.55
